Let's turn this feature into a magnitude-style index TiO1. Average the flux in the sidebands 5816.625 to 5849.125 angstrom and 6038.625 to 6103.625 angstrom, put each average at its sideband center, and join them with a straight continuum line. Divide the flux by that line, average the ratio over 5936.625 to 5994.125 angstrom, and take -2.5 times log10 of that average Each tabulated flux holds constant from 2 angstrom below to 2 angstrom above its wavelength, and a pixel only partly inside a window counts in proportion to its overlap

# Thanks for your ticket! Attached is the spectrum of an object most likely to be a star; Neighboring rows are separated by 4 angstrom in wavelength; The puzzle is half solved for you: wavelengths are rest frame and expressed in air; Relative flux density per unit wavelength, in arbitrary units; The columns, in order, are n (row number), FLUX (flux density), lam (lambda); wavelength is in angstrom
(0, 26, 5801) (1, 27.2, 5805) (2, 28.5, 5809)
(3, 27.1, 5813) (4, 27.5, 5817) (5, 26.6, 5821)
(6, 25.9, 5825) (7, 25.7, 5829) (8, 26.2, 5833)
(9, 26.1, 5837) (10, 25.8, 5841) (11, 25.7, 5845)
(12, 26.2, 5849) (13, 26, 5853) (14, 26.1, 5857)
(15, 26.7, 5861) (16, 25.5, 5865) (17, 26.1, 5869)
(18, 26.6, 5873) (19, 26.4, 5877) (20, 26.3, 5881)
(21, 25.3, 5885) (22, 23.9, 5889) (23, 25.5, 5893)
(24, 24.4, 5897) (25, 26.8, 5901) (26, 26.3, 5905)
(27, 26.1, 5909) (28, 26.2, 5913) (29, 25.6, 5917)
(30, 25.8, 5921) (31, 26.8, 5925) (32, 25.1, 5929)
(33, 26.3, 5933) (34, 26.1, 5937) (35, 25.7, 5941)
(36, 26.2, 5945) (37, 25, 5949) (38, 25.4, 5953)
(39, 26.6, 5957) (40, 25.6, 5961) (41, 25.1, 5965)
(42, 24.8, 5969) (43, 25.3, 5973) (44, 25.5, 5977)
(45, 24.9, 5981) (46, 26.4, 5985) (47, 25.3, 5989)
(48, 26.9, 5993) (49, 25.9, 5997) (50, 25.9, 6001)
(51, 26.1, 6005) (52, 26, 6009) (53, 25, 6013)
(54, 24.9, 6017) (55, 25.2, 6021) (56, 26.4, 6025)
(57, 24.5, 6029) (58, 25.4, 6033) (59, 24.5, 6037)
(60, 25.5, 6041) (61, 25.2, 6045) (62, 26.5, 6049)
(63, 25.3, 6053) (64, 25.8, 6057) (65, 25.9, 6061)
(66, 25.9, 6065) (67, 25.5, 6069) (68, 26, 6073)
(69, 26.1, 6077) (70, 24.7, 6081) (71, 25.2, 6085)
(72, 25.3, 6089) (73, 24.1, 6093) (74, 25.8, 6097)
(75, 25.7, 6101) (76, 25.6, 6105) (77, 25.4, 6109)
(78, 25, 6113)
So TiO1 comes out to 0.007 mag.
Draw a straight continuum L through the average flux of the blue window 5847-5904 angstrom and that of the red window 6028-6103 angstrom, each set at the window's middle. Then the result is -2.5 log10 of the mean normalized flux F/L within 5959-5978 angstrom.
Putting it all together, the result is 0.02 mag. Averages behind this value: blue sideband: 25.9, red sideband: 25.4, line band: 25.2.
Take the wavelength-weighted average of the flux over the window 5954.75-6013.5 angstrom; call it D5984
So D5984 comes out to 25.7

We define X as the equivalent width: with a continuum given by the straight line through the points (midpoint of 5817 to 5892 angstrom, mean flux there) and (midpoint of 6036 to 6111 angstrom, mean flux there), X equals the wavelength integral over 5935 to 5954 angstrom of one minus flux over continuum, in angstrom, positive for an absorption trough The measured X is 0.1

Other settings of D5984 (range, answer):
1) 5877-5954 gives 25.7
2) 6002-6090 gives 25.5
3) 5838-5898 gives 25.8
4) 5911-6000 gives 25.8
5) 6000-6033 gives 25.5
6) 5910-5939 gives 26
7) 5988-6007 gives 26.1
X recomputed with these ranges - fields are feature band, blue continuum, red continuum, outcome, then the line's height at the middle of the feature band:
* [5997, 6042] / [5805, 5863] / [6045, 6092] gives 0.63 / 25.8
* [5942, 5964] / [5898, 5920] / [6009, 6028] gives 0.08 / 25.8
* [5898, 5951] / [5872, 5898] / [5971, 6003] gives -0.78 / 25.6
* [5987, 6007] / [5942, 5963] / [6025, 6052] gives -0.37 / 25.5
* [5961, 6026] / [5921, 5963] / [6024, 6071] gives 0.28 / 25.7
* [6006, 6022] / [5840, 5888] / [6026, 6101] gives 0.15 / 25.6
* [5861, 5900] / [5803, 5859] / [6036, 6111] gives 0.93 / 26.3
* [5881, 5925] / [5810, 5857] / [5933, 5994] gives 0.47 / 26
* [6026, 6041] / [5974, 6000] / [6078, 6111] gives 0.33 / 25.6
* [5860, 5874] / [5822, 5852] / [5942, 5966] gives -0.15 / 25.9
